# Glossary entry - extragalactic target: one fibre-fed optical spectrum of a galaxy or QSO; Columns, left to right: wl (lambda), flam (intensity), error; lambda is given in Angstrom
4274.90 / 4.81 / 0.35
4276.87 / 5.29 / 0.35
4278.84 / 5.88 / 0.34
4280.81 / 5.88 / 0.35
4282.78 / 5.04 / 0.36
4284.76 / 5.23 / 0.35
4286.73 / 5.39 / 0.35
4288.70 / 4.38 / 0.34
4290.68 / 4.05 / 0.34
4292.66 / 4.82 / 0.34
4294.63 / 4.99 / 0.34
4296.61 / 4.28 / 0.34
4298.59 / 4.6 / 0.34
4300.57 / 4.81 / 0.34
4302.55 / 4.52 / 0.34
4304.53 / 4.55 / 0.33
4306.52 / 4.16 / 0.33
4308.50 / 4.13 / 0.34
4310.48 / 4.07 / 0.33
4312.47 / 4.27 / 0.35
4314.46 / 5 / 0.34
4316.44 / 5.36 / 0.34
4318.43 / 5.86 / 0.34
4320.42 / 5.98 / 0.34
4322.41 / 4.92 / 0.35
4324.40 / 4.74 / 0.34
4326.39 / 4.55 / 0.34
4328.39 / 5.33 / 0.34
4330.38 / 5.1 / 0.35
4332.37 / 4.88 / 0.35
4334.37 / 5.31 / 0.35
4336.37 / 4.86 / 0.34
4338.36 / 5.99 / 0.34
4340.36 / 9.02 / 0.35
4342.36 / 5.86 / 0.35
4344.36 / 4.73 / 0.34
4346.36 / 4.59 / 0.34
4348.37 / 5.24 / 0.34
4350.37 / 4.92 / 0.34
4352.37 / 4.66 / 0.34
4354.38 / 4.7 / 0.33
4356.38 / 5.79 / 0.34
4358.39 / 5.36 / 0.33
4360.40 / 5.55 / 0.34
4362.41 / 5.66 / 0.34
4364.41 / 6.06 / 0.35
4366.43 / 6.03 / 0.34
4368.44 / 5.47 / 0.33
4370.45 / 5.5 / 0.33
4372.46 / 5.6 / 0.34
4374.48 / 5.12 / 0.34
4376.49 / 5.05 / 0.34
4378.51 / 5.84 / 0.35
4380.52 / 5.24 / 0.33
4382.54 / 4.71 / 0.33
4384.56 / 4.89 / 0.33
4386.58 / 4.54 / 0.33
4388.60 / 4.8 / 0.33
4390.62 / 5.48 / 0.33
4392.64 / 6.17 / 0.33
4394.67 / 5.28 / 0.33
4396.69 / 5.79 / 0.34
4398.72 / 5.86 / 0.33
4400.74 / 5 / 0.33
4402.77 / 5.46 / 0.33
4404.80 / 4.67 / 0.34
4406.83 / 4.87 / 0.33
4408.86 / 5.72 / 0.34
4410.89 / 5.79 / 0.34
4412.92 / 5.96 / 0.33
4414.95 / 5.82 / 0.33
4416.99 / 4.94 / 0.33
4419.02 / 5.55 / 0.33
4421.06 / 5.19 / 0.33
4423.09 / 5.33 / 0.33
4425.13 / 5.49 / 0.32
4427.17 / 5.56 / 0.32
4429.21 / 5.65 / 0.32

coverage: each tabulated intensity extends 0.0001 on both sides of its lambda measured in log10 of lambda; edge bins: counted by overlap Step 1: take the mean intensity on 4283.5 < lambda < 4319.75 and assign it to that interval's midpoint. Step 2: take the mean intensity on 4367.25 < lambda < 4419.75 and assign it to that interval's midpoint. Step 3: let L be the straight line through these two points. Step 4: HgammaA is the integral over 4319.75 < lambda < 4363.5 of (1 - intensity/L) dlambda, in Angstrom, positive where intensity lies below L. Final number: -3.2 Angstrom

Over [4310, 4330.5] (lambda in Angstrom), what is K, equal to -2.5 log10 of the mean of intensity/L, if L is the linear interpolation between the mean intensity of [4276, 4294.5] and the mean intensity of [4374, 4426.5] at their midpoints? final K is 0.03 mag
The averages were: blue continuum 5.1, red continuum 5.33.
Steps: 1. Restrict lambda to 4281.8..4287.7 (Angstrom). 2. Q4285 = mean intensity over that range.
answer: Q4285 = 5.22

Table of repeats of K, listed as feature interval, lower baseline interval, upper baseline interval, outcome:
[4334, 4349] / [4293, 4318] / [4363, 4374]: -0.10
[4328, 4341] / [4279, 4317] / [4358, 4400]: -0.14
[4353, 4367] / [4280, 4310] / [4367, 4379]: -0.05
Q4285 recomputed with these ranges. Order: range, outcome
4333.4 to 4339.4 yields 5.41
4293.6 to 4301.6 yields 4.67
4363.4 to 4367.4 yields 6.04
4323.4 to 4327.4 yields 4.64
